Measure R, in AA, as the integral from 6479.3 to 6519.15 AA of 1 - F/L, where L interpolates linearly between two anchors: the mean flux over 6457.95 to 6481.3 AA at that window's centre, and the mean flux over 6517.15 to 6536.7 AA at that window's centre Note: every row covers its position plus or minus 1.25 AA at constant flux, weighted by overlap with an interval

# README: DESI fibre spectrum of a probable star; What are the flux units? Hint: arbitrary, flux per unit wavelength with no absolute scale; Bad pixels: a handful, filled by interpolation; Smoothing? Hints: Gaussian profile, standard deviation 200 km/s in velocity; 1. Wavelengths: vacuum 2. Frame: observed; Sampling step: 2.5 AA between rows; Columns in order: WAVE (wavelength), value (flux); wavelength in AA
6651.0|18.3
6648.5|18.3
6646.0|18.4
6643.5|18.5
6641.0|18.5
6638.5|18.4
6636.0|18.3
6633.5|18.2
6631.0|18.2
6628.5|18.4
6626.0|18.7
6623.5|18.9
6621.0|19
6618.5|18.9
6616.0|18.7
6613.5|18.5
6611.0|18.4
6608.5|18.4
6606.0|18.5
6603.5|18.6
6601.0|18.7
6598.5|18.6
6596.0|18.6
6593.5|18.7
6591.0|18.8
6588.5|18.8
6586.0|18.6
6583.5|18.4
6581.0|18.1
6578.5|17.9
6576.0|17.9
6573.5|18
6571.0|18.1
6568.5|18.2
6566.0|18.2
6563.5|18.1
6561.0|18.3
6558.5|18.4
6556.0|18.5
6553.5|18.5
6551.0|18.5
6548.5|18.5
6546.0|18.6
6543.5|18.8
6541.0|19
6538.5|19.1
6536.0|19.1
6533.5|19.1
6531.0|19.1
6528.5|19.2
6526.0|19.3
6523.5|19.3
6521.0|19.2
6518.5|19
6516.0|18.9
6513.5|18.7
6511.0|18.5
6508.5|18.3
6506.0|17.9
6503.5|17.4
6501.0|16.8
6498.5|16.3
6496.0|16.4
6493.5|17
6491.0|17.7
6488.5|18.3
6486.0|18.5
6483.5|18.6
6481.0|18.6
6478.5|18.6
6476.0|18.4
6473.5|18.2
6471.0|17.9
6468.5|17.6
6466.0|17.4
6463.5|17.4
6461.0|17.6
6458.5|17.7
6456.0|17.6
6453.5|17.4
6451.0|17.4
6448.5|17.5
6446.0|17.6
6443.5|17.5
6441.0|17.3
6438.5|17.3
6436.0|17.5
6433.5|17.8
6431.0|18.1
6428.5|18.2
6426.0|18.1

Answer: 1.4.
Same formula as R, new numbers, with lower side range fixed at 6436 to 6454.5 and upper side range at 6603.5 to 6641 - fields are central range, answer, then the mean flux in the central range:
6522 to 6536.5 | -1.0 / 19.2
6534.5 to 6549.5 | -0.7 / 18.9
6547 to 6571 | -0.3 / 18.3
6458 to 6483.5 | -0.6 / 18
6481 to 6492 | -0.4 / 18.3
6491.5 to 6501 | 0.6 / 16.7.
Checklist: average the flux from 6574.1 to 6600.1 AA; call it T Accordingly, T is 18.4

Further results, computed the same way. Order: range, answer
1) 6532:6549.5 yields 18.9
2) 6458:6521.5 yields 17.9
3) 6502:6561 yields 18.7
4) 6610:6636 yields 18.6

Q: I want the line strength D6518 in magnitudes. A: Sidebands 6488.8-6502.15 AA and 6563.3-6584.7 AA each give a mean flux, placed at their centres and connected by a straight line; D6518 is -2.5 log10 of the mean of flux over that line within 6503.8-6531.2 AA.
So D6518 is -0.09 mag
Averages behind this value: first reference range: 16.9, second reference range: 18.1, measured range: 18.8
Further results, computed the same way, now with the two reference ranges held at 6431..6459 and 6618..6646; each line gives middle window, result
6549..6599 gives -0.008 mag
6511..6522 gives -0.058 mag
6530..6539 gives -0.064 mag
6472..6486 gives -0.046 mag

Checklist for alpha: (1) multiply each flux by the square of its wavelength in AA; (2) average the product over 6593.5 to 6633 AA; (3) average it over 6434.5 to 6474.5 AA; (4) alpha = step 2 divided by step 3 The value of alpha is 1.11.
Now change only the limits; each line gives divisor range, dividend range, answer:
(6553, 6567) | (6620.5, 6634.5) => 1.03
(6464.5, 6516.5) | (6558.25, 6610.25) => 1.06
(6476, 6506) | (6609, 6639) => 1.09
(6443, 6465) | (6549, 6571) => 1.08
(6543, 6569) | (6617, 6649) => 1.03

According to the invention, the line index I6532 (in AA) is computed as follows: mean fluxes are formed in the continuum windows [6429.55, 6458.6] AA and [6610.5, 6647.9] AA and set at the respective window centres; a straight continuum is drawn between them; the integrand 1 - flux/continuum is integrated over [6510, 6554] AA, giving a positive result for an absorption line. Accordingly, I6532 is -2.2 AA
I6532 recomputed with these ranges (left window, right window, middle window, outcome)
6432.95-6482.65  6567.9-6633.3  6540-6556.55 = -0.4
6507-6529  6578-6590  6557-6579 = 0.5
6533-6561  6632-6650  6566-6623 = 0.2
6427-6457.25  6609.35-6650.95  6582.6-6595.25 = -0.2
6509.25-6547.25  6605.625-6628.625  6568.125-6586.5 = 0.7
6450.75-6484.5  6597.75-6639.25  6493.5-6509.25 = 0.8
